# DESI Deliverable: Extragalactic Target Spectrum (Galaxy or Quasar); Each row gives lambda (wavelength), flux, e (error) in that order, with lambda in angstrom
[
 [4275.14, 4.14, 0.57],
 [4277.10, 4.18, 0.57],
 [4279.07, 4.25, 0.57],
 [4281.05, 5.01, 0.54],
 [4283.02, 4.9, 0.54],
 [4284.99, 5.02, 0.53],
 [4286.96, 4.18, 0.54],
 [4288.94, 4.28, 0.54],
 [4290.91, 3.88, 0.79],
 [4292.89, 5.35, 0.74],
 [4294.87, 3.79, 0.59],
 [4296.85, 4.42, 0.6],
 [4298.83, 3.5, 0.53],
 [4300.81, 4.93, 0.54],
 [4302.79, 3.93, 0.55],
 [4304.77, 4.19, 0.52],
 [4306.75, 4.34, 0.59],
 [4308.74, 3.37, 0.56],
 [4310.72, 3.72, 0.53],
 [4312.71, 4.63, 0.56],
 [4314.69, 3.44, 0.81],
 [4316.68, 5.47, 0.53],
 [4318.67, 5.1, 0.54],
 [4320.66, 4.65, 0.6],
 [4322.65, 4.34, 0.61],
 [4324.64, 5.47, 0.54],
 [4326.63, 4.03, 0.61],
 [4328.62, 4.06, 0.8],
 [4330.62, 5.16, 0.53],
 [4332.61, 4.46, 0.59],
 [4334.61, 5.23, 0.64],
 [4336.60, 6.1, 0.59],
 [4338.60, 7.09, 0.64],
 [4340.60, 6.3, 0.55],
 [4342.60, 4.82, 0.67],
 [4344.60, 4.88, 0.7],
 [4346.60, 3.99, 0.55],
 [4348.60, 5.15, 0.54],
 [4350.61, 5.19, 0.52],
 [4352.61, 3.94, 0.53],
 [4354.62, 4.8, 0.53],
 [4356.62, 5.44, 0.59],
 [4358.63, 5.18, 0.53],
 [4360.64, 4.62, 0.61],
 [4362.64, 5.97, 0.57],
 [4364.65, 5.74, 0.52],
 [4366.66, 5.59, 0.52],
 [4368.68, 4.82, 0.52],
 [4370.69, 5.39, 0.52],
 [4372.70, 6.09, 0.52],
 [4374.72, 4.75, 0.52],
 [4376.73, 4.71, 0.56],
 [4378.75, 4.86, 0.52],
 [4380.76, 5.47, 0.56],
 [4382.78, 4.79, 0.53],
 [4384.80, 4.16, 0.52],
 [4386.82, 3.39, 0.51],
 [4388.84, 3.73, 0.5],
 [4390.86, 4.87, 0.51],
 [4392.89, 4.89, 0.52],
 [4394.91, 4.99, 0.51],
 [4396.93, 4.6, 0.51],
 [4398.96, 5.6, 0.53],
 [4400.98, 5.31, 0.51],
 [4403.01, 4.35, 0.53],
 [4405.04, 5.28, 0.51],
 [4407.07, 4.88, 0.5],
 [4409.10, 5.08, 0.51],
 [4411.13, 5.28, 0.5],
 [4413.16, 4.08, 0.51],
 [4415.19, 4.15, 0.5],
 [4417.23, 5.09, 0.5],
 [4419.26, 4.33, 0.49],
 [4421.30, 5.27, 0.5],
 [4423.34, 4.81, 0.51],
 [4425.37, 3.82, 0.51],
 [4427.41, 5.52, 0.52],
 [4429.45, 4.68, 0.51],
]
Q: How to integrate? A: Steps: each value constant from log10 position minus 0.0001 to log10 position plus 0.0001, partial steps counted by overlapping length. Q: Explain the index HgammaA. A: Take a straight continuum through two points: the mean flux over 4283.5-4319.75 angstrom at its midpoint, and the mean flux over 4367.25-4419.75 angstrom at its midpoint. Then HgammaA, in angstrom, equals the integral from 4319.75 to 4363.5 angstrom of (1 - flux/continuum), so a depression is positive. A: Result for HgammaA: -4.9 angstrom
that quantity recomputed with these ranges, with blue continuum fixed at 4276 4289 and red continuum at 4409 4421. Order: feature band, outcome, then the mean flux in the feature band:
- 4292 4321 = 1.7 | 4.31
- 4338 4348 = -1.6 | 5.34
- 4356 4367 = -1.9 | 5.41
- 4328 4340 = -2.1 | 5.42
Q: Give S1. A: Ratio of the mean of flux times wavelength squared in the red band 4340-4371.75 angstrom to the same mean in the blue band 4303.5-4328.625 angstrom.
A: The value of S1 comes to 1.19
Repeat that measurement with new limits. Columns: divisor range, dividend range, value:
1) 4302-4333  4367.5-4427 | 1.13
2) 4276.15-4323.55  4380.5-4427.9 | 1.13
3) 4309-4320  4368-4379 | 1.20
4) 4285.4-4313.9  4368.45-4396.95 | 1.18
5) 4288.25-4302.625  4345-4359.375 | 1.15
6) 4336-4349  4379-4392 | 0.83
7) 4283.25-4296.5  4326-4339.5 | 1.19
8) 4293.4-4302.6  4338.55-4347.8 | 1.27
